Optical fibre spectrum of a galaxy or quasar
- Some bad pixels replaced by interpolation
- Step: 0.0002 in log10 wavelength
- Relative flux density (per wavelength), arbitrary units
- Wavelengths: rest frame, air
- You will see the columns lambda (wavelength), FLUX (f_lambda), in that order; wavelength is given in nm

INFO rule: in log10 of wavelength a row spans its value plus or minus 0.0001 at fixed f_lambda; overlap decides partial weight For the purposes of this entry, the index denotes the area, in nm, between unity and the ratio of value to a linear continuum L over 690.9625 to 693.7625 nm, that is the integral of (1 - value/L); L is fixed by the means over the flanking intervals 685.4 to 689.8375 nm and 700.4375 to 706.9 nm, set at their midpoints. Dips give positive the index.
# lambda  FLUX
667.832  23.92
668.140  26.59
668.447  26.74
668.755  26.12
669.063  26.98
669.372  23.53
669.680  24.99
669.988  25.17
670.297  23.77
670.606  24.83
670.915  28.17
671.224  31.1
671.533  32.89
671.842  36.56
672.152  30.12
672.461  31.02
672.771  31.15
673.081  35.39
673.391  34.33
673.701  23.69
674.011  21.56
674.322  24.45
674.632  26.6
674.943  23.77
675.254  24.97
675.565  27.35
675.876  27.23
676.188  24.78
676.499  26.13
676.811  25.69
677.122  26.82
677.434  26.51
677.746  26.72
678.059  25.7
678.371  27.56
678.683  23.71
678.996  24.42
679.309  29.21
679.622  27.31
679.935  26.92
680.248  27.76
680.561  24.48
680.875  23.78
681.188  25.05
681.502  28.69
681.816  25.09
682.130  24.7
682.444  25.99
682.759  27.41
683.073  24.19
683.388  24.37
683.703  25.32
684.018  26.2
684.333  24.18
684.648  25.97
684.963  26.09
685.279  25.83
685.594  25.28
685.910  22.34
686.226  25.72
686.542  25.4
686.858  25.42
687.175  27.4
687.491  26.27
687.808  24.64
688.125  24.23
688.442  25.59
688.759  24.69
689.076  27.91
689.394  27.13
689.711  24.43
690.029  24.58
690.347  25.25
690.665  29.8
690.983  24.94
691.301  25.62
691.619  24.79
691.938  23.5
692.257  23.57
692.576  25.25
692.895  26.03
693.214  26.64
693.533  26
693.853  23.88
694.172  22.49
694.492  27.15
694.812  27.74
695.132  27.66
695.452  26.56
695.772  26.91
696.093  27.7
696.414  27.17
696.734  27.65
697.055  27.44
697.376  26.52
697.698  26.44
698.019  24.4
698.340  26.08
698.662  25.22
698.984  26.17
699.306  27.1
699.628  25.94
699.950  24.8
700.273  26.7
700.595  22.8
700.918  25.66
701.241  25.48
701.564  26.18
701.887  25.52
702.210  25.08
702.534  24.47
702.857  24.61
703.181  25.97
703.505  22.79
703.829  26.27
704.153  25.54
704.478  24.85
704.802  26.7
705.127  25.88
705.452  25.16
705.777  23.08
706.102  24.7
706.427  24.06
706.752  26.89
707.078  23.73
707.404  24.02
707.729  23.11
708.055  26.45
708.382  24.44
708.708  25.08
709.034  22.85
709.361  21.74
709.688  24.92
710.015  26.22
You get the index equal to 0.03 nm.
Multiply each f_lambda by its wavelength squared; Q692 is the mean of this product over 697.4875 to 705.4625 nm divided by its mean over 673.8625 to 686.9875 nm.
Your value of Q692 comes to 1.1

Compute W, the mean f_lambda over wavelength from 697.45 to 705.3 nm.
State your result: 25.5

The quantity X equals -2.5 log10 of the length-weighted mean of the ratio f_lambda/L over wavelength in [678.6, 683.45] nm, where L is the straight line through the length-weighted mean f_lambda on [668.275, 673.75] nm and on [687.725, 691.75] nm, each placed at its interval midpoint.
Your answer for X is 0.05 mag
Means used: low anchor 28.8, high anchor 25.7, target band 25.9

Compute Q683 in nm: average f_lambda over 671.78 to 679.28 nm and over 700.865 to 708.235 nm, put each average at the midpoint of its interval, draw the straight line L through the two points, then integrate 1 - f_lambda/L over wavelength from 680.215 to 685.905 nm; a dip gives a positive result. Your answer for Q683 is 0.26 nm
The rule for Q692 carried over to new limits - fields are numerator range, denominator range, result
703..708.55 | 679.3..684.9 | 1.03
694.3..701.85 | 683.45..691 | 1.06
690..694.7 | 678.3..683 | 1.01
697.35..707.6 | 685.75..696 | 1.02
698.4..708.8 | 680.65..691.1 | 1.03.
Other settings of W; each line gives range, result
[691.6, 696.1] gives 25.7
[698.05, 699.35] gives 25.9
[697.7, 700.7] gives 25.6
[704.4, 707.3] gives 25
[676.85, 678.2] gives 26.4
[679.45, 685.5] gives 25.8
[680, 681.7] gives 26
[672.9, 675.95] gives 27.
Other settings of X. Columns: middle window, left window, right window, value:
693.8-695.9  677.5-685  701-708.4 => -0.03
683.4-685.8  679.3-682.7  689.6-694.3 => 0.02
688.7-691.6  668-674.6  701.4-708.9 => 0.01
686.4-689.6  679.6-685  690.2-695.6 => -0.01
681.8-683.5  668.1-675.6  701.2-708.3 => 0.06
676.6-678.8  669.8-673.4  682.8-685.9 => 0.07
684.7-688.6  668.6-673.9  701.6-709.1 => 0.07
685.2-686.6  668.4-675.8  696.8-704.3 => 0.08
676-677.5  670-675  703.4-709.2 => 0.09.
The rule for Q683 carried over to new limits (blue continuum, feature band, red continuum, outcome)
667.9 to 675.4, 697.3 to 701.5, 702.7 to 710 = -0.057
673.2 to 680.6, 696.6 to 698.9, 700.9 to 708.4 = -0.082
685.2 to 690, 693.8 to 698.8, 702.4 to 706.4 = -0.231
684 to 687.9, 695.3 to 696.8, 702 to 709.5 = -0.127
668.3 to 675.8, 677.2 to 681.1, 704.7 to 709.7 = 0.130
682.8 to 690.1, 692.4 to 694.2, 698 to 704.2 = 0.011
